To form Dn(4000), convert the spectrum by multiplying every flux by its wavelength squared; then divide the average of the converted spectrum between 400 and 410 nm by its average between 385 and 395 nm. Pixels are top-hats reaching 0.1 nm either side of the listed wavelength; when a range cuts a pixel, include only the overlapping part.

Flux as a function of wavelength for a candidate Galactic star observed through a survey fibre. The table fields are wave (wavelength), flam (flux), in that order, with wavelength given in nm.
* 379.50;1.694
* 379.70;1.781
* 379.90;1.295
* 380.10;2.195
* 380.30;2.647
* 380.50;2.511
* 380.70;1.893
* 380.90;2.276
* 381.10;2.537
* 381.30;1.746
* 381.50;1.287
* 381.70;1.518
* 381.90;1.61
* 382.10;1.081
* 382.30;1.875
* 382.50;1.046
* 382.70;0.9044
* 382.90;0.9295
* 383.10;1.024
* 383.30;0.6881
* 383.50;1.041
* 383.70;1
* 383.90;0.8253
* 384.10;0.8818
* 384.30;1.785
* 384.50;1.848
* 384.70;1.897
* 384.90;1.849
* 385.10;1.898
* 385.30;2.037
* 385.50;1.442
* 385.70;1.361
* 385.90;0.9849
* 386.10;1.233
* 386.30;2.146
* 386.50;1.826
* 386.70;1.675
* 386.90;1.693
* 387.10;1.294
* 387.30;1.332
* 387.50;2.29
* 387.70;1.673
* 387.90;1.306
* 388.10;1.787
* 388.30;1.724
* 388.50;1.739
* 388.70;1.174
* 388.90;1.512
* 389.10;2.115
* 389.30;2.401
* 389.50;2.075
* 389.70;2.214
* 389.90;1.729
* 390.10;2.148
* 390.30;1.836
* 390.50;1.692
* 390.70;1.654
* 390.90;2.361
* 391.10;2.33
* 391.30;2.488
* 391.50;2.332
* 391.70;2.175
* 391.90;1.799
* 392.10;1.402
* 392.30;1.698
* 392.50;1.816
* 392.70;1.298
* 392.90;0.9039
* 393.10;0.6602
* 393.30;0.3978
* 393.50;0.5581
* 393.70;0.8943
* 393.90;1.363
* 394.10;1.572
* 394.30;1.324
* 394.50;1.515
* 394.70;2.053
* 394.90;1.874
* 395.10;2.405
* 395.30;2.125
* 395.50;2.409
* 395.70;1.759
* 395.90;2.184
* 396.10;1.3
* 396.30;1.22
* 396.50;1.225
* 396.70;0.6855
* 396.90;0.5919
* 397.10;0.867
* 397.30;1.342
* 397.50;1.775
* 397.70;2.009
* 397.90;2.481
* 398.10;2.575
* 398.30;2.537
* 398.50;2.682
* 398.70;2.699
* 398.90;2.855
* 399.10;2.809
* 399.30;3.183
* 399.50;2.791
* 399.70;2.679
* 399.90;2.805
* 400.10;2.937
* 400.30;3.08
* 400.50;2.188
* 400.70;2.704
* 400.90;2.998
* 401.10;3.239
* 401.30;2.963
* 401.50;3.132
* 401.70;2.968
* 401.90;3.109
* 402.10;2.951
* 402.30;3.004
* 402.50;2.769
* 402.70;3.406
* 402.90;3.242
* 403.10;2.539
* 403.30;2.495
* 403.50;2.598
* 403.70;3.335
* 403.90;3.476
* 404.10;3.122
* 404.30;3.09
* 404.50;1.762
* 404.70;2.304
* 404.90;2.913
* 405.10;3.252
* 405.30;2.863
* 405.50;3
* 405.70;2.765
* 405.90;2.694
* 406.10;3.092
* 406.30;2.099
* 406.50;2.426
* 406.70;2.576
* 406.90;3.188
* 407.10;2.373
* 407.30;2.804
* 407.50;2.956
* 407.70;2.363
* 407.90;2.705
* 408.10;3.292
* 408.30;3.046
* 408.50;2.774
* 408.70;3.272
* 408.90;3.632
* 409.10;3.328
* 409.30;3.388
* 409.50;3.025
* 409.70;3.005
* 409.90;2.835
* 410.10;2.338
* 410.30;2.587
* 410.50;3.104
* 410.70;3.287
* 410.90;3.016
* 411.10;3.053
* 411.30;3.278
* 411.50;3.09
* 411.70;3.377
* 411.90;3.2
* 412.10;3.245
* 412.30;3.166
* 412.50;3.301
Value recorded 1.89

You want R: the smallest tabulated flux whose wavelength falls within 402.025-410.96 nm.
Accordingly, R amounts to 1.762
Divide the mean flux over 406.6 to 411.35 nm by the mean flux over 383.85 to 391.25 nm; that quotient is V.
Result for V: 1.71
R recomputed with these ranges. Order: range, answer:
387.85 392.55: 1.174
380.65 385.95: 0.6881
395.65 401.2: 0.5919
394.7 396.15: 1.3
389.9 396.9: 0.3978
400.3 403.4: 2.188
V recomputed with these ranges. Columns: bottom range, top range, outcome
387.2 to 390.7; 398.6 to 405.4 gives 1.60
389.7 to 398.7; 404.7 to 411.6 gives 1.71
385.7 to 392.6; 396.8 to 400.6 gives 1.31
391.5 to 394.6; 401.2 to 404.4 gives 2.27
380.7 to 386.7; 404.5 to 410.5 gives 1.92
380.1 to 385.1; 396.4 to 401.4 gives 1.51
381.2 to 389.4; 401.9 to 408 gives 1.87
